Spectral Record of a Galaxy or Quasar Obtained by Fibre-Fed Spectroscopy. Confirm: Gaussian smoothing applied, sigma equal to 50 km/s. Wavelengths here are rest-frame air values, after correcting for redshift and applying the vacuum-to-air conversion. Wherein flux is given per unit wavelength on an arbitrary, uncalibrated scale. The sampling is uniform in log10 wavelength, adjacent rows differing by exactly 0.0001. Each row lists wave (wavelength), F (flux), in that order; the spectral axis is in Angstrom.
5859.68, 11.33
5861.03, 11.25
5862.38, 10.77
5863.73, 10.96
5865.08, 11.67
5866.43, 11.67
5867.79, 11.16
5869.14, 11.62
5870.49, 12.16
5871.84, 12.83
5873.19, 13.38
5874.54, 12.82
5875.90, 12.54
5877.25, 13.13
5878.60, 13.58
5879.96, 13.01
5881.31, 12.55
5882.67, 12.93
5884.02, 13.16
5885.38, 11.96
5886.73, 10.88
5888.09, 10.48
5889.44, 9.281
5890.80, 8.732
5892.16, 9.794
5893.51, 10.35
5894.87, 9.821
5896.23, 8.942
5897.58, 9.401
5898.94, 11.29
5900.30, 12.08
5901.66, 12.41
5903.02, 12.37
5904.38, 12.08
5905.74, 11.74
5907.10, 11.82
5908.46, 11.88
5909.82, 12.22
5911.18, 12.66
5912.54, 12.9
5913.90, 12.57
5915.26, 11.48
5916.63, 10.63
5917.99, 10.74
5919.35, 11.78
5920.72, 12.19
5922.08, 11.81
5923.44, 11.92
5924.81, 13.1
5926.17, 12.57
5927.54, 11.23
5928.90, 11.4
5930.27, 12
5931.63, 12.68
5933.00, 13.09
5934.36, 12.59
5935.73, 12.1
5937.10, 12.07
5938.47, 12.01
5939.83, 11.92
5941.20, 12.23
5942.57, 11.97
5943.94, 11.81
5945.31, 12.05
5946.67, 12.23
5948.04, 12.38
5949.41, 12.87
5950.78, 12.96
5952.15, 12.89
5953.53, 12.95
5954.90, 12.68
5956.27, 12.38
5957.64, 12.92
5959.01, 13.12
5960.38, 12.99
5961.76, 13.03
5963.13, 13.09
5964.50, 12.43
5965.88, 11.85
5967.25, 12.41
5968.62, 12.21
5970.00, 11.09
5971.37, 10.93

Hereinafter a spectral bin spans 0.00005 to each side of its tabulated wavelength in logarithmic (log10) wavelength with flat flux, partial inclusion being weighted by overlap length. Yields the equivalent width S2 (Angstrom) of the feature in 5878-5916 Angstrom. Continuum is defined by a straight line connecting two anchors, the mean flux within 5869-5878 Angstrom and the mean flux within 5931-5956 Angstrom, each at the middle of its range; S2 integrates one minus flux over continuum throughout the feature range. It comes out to 3.3 Angstrom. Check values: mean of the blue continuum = 12.7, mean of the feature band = 11.5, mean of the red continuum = 12.4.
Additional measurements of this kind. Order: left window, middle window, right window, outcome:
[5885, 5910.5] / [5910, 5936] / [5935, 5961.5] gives -0.9 Angstrom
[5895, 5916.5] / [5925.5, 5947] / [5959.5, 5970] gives -0.1 Angstrom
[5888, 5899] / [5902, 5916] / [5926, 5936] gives -1.9 Angstrom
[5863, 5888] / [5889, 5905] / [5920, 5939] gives 2.2 Angstrom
